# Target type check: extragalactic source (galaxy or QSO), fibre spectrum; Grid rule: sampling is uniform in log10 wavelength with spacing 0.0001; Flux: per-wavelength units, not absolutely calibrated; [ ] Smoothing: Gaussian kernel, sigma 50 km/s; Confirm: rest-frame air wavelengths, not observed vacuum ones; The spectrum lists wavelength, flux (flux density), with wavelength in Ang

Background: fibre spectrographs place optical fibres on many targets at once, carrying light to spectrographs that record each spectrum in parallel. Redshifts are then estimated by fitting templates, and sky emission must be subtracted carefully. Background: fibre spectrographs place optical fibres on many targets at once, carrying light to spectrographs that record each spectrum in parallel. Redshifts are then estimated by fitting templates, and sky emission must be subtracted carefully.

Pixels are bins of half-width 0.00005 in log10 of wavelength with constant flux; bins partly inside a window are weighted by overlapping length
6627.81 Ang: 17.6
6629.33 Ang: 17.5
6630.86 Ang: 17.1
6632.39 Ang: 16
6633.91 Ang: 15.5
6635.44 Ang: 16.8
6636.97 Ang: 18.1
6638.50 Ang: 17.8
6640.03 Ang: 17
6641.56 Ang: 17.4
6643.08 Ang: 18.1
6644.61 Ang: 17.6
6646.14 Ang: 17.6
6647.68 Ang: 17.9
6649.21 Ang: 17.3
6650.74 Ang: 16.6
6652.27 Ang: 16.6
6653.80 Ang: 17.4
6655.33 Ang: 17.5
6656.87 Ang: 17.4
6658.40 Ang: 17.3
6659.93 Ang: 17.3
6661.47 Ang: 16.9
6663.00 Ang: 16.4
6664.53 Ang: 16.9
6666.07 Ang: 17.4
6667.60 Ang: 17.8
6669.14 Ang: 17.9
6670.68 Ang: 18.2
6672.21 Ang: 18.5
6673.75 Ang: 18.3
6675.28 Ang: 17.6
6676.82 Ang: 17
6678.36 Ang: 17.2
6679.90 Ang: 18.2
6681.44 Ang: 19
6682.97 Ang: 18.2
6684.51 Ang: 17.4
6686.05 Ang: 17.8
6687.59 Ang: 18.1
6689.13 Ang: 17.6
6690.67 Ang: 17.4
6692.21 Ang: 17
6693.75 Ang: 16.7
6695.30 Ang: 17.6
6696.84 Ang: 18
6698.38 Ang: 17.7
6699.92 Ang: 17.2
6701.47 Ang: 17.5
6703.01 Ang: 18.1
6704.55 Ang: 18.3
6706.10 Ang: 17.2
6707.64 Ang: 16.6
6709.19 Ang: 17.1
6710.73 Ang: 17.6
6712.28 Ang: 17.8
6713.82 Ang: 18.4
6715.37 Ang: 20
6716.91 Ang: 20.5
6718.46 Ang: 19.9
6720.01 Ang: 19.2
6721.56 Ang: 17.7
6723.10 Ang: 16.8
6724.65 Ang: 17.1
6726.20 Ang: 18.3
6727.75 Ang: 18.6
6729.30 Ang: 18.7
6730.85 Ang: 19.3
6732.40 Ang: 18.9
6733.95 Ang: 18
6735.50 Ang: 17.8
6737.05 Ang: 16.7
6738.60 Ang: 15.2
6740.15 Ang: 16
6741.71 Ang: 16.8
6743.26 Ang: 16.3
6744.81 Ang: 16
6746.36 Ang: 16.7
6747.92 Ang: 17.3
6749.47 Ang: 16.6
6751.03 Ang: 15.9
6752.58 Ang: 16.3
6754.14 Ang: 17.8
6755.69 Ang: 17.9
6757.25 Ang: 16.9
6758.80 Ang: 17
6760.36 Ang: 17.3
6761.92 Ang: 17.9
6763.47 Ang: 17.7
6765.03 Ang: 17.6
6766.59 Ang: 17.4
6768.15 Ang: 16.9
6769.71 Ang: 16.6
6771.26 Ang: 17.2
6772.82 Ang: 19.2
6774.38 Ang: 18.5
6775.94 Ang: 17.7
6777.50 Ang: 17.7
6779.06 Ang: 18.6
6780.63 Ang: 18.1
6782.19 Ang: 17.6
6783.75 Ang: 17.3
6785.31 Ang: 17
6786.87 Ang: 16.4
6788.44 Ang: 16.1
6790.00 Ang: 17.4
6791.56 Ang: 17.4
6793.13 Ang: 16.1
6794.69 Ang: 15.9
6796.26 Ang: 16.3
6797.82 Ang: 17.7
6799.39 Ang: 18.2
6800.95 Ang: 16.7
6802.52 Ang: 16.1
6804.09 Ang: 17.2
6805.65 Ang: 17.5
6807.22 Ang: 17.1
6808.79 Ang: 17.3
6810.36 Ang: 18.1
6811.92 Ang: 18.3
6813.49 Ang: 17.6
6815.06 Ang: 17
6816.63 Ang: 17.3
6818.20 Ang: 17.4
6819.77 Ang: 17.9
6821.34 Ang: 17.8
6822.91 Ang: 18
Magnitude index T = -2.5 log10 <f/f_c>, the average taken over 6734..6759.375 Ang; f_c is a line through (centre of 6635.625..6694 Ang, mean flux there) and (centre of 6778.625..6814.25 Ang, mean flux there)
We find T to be 0.04 mag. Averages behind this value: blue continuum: 17.5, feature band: 16.7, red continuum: 17.2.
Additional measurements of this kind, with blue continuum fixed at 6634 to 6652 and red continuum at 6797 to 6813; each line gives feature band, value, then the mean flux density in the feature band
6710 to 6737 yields -0.064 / 18.5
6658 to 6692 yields -0.017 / 17.7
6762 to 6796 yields 0.004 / 17.3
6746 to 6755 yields 0.040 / 16.8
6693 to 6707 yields -0.012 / 17.6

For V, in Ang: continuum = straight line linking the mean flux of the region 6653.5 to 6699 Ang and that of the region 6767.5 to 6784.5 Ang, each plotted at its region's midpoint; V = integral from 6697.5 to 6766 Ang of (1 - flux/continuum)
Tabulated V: 0.38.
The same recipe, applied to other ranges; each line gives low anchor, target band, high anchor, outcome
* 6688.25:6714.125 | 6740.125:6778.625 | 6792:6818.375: 0.24 Ang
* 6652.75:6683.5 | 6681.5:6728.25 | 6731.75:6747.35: -1.96 Ang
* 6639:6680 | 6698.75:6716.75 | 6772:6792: -0.39 Ang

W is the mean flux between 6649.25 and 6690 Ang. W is 17.6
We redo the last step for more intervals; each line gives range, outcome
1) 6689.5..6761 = 17.6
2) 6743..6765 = 17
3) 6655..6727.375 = 17.8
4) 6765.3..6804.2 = 17.3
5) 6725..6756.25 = 17.2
